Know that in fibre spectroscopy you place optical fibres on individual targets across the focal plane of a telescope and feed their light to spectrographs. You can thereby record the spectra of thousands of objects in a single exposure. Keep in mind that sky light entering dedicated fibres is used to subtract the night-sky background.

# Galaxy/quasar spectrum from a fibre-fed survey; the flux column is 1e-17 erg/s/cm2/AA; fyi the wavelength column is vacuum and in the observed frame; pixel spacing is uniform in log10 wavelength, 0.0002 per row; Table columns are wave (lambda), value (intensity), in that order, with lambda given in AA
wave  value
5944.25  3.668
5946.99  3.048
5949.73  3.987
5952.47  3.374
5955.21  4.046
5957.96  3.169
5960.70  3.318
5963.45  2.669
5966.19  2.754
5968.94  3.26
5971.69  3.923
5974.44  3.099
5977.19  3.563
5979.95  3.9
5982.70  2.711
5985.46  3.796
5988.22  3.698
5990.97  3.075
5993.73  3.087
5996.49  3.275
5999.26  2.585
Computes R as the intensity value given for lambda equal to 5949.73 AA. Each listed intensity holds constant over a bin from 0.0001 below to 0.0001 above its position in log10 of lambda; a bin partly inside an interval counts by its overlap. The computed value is 3.987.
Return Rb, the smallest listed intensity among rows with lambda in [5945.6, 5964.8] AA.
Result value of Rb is 2.669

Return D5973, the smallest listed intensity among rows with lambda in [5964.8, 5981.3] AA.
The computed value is 2.754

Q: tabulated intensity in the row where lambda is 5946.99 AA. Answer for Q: 3.048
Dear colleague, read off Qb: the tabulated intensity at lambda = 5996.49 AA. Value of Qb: 3.275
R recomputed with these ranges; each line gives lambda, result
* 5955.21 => 4.046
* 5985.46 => 3.796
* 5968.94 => 3.26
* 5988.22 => 3.698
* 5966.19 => 2.754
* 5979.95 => 3.9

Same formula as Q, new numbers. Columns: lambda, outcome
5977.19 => 3.563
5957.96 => 3.169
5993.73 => 3.087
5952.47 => 3.374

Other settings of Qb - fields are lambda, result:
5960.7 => 3.318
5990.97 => 3.075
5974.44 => 3.099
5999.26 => 2.585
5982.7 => 2.711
